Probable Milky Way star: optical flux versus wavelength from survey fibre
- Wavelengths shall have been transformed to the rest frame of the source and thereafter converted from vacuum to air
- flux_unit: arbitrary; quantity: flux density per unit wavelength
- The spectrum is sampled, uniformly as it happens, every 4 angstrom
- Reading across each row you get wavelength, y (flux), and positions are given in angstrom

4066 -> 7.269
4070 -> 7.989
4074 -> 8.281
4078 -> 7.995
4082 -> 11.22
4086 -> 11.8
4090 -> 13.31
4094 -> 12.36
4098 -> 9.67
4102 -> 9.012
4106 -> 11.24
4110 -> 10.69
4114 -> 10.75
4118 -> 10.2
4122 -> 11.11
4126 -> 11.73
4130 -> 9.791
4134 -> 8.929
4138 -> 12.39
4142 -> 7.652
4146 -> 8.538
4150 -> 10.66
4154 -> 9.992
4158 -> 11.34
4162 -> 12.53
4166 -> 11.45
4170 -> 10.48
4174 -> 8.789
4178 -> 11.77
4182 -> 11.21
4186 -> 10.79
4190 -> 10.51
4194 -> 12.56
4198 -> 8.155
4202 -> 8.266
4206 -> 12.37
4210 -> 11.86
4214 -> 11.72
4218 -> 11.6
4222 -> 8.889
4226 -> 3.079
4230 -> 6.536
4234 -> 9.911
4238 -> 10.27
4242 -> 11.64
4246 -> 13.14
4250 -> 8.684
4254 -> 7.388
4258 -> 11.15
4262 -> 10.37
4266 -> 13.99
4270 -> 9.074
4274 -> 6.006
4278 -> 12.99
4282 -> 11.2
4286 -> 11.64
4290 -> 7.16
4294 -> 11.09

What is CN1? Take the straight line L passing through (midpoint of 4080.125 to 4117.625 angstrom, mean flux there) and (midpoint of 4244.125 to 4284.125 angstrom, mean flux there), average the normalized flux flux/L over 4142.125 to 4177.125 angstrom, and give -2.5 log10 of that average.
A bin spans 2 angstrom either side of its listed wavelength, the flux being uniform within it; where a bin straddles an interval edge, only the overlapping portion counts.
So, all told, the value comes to 0.05 mag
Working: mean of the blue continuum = 11.1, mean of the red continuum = 10.4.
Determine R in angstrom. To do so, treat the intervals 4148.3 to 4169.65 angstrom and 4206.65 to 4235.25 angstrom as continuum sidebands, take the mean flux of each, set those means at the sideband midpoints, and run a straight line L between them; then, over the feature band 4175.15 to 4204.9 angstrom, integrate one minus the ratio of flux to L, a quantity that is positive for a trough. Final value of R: -0.8 angstrom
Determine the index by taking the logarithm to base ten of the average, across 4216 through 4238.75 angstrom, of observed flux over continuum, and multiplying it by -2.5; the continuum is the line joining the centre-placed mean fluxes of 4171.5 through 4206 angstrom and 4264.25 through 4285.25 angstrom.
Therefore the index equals 0.26 mag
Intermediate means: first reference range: 10.4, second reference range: 10.7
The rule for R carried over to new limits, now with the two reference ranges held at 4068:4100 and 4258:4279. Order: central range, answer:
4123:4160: 0.78 angstrom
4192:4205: 0.65 angstrom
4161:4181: -1.08 angstrom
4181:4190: -0.42 angstrom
